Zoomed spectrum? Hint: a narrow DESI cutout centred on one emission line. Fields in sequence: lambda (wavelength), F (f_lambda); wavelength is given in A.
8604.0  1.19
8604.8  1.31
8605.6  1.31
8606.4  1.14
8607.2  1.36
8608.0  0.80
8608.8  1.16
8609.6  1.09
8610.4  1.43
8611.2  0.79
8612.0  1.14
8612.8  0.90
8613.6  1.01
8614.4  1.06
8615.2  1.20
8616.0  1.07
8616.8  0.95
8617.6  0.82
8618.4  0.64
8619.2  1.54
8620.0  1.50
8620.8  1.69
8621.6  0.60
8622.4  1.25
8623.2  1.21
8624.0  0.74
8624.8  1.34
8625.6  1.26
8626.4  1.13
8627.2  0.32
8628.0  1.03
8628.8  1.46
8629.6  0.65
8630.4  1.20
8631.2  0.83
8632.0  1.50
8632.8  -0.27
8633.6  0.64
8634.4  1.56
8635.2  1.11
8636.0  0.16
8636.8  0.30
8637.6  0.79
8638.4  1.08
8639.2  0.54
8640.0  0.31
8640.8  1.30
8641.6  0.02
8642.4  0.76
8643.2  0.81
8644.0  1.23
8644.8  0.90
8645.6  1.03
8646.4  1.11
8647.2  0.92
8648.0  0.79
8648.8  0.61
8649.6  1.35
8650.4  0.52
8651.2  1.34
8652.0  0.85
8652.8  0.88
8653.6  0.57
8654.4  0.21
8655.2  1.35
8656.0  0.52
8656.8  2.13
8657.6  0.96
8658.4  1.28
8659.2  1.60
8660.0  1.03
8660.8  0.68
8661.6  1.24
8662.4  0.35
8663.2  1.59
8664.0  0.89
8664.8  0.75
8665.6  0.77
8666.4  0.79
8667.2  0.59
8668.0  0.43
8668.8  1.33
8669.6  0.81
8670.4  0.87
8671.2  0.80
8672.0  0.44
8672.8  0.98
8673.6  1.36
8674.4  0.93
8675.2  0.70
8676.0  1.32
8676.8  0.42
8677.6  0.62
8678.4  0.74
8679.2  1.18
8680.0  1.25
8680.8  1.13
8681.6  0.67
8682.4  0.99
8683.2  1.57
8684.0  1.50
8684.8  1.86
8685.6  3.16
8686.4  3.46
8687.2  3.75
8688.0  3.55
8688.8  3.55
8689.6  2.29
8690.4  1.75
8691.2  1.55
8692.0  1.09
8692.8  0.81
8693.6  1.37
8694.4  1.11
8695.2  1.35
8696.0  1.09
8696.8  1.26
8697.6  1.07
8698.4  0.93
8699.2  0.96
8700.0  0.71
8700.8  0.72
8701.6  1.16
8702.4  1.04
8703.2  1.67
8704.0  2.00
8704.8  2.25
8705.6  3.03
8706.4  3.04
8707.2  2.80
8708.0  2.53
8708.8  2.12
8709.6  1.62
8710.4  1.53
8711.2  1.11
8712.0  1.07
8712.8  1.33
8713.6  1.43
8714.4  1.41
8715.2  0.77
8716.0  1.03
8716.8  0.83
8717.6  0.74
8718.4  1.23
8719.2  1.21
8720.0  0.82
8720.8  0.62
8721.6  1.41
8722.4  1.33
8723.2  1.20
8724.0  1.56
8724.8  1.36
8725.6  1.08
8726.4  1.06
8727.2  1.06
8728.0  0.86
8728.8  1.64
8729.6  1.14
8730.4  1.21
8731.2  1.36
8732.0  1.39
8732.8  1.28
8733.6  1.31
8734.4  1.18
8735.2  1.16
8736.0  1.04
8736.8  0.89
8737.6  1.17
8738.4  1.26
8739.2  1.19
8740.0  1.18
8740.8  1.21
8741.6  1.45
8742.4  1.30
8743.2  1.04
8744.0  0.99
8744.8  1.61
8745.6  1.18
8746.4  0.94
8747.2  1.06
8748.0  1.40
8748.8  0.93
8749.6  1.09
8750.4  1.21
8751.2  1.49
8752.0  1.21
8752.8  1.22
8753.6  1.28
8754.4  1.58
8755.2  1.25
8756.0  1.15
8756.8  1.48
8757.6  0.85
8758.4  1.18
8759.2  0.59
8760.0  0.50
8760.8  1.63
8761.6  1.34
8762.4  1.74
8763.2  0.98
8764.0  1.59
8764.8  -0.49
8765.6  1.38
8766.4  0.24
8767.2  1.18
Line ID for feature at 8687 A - [S II] 6716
